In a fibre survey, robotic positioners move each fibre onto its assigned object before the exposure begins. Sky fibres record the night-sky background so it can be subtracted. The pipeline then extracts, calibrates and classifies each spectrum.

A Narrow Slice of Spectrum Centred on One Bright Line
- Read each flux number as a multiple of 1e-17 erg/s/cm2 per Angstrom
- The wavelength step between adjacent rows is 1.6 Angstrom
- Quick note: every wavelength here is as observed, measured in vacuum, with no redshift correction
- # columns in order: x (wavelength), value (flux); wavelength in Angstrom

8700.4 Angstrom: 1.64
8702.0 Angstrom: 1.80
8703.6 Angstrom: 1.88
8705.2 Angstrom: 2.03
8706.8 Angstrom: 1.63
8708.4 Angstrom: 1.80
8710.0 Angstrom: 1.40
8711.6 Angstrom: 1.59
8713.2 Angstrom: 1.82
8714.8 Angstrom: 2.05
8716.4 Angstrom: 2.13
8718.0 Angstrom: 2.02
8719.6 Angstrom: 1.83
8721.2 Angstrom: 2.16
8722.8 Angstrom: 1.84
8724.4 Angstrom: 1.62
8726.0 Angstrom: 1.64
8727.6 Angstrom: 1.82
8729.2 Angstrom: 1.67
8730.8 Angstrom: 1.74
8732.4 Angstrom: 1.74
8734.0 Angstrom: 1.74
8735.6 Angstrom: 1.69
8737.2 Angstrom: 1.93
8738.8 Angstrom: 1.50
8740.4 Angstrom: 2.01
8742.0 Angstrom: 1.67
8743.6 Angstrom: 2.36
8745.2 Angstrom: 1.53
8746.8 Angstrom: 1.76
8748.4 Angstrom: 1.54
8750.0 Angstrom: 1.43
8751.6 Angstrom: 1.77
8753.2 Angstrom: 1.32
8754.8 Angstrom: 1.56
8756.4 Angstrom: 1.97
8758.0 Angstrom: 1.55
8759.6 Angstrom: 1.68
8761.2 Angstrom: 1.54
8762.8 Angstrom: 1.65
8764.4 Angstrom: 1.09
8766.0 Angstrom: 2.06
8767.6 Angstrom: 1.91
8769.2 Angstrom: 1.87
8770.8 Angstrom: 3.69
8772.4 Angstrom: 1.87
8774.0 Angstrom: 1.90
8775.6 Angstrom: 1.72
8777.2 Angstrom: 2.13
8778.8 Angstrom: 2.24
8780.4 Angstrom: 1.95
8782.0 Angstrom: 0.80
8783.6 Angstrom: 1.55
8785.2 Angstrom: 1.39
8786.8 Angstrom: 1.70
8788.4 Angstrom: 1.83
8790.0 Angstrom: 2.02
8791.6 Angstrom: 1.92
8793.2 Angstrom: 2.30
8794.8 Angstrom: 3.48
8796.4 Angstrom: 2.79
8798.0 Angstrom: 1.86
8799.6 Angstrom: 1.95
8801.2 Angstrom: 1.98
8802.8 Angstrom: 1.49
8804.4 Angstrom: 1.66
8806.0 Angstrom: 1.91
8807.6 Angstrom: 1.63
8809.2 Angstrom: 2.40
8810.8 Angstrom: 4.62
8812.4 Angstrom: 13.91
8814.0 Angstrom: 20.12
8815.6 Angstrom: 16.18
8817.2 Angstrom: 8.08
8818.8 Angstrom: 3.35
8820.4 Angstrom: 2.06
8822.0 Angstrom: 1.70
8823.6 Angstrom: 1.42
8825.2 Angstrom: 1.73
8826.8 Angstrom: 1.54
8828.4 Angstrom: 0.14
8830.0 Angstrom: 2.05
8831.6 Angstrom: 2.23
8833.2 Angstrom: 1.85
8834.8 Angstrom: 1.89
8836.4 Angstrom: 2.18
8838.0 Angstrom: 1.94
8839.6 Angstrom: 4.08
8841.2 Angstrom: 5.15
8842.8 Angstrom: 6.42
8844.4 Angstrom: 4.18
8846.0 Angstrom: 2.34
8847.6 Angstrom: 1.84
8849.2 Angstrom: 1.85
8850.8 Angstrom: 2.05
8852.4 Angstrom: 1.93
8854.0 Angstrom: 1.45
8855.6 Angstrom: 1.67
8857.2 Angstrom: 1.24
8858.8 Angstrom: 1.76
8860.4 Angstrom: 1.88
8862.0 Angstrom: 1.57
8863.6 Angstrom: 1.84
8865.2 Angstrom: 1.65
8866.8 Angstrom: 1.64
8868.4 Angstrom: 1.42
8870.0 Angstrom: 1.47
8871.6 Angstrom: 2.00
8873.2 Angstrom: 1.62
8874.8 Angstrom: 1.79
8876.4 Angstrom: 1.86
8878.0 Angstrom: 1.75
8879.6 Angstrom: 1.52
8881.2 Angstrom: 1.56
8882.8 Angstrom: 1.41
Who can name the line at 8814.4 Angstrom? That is H-alpha 6563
